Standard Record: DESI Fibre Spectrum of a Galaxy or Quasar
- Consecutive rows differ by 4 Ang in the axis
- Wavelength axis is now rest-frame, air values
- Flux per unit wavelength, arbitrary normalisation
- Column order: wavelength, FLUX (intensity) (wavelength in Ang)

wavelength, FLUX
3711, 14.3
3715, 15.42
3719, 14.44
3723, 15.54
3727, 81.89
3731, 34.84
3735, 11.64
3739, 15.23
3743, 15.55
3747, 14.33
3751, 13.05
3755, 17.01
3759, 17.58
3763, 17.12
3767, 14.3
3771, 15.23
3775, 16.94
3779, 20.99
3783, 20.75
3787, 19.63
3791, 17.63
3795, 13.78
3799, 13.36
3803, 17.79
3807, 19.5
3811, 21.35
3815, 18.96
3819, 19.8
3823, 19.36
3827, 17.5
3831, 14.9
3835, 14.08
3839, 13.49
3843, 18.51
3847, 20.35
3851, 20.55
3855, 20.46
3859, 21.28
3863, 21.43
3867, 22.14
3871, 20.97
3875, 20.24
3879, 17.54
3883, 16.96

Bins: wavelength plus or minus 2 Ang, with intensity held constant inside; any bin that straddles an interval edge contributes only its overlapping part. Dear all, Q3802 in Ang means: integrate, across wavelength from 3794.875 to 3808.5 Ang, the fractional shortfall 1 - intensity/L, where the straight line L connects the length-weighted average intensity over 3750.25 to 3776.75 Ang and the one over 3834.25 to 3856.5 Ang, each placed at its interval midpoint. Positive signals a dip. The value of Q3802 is 0.5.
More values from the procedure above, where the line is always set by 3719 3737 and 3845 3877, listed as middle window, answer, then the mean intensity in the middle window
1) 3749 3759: 5.00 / 15.5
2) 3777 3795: 5.77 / 19.1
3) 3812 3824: 2.63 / 19.5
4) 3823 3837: 4.61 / 16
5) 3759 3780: 9.09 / 16.8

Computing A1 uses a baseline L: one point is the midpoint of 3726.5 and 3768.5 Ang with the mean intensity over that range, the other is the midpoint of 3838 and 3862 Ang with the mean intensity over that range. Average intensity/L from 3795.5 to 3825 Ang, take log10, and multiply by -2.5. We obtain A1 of 0.09 mag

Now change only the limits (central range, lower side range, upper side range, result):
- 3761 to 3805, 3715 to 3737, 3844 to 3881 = 0.46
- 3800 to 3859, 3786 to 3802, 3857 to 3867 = 0.03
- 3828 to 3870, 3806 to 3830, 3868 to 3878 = 0.07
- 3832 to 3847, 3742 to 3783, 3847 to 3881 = 0.22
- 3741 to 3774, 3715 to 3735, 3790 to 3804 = 0.48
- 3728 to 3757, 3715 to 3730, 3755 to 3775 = 0.33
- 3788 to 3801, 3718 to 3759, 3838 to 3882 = 0.38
